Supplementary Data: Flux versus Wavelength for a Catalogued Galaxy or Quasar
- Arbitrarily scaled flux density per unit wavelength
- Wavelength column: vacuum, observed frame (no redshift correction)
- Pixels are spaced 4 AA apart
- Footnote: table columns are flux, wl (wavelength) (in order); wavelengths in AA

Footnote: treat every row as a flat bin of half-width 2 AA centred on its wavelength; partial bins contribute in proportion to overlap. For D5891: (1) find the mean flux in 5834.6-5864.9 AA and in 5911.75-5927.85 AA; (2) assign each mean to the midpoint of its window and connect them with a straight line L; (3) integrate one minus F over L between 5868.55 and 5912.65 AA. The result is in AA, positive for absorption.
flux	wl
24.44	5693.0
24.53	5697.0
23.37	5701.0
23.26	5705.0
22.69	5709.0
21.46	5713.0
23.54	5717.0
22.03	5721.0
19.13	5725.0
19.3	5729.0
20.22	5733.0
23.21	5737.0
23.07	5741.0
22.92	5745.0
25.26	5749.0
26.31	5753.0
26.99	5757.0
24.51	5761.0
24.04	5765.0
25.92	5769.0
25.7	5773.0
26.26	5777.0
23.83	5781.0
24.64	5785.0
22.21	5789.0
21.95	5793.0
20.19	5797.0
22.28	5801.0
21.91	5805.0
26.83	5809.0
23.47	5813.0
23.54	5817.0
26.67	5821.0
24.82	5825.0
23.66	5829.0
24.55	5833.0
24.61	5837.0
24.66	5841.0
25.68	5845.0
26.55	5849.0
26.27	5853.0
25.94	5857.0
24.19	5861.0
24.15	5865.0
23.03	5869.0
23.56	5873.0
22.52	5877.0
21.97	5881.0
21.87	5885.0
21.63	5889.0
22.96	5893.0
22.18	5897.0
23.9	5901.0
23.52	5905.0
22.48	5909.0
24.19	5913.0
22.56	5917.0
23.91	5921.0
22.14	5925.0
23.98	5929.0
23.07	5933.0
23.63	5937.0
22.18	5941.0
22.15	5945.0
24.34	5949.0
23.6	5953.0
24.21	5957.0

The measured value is 2.4 AA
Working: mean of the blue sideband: 25.3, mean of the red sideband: 23.2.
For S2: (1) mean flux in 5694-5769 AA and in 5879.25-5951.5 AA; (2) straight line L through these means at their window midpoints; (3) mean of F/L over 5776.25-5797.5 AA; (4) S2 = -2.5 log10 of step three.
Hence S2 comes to -0.004 mag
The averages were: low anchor 23.2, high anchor 22.9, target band 23.2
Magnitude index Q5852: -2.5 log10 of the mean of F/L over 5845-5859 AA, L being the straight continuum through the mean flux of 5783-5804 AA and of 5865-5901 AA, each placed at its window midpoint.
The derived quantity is -0.16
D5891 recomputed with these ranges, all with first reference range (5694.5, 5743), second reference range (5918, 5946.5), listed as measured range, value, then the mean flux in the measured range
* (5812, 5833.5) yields -1.8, 24.5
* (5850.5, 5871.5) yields -1.9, 24.7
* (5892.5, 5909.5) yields -0.1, 23.1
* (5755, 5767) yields -1.5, 25.2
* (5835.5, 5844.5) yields -0.9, 24.8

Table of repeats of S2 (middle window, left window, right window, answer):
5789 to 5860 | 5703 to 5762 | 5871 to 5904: -0.07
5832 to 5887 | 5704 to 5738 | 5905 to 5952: -0.08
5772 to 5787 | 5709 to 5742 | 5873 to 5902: -0.15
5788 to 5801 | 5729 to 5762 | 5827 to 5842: 0.12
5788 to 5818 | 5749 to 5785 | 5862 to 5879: 0.09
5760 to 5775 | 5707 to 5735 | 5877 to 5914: -0.16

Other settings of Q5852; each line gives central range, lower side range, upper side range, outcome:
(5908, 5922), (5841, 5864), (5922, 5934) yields 0.012 mag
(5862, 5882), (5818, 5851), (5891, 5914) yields 0.040 mag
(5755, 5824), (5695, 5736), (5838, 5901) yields -0.061 mag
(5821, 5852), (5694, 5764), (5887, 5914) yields -0.095 mag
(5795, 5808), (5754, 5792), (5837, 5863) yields 0.149 mag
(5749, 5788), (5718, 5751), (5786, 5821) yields -0.126 mag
